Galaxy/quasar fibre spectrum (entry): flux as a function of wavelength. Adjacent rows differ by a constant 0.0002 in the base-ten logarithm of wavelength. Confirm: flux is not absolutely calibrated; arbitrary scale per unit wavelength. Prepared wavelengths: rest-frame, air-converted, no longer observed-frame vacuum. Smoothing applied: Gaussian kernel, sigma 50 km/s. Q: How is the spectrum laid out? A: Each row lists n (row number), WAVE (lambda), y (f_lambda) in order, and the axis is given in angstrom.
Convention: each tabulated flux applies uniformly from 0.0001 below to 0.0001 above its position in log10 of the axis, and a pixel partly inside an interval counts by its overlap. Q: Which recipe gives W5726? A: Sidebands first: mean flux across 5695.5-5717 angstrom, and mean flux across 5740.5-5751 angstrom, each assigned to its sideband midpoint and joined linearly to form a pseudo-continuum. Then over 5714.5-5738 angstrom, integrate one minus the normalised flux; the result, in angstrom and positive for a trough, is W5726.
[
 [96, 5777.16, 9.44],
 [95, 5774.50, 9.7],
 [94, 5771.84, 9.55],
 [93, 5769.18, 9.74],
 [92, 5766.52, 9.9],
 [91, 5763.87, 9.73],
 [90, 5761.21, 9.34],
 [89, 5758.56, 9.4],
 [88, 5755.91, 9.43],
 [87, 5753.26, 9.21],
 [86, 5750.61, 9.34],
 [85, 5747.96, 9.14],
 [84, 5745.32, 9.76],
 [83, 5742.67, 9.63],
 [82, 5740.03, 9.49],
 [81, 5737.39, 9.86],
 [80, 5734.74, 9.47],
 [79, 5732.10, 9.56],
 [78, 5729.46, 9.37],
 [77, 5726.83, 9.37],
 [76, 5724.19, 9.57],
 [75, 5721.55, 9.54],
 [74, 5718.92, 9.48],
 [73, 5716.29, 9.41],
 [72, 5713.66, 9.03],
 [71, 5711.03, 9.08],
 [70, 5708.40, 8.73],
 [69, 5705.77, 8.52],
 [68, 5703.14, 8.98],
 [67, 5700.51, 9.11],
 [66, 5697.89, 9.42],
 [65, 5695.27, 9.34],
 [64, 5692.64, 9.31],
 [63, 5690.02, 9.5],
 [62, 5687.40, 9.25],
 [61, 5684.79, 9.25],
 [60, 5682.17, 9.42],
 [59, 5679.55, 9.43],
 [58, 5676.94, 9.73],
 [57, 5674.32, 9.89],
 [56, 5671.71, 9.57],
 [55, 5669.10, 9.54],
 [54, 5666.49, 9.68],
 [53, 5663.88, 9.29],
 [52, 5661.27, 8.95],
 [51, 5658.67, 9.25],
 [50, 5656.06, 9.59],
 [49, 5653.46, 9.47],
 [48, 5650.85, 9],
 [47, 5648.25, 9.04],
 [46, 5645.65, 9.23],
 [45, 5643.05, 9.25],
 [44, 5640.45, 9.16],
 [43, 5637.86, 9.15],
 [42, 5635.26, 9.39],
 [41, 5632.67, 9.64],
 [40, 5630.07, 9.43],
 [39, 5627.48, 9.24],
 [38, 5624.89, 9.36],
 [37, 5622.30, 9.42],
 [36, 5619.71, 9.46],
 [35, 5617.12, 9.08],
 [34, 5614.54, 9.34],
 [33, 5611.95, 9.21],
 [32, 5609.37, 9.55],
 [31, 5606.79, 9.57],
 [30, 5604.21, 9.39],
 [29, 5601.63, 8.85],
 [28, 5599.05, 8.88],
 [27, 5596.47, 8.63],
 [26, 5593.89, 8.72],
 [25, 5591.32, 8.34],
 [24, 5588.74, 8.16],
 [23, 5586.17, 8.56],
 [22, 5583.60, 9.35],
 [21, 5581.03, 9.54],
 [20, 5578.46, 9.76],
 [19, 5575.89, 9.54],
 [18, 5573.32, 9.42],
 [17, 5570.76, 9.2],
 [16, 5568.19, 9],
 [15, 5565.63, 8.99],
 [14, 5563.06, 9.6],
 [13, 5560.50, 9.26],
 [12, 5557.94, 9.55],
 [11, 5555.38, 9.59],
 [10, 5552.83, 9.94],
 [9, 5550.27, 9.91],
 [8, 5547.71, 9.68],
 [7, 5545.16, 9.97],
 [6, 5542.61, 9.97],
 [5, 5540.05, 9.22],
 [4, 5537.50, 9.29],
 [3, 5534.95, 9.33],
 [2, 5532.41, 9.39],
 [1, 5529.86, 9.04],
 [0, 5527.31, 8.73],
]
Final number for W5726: -0.6 angstrom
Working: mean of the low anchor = 9.04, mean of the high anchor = 9.48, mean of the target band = 9.49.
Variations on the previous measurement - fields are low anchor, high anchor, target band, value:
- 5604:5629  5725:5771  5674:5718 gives 1.0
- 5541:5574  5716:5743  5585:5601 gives 1.6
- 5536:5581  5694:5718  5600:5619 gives 0.2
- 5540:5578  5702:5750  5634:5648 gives 0.3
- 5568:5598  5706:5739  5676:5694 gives -0.3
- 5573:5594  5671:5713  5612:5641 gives -0.6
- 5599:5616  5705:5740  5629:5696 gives -0.5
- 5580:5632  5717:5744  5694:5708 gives 0.6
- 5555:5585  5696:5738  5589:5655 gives 1.2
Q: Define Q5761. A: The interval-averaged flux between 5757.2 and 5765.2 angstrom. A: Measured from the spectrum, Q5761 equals 9.49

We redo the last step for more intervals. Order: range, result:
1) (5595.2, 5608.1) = 9.07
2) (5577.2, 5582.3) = 9.65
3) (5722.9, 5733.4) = 9.47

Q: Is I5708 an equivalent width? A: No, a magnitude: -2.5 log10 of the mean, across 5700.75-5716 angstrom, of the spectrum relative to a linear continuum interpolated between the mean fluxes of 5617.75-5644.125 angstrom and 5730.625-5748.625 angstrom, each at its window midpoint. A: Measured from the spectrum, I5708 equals 0.07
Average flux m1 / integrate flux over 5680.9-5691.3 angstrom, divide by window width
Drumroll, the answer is 9.36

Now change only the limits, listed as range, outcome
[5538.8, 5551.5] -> 9.75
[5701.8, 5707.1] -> 8.74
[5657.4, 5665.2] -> 9.17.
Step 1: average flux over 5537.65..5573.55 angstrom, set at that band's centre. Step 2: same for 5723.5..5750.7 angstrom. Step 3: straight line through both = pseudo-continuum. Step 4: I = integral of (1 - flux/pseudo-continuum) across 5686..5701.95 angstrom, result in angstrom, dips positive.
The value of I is 0.3 angstrom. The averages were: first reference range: 9.52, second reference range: 9.51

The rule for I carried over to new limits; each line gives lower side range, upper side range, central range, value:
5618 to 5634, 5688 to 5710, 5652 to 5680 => -0.7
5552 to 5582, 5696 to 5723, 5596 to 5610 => 0.3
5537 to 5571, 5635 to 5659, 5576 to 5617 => 1.4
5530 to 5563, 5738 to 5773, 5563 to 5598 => 1.9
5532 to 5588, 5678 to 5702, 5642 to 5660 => 0.2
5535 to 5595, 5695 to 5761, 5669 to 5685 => -0.4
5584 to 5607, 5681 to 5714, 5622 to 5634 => -0.7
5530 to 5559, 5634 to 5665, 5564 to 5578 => 0.3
